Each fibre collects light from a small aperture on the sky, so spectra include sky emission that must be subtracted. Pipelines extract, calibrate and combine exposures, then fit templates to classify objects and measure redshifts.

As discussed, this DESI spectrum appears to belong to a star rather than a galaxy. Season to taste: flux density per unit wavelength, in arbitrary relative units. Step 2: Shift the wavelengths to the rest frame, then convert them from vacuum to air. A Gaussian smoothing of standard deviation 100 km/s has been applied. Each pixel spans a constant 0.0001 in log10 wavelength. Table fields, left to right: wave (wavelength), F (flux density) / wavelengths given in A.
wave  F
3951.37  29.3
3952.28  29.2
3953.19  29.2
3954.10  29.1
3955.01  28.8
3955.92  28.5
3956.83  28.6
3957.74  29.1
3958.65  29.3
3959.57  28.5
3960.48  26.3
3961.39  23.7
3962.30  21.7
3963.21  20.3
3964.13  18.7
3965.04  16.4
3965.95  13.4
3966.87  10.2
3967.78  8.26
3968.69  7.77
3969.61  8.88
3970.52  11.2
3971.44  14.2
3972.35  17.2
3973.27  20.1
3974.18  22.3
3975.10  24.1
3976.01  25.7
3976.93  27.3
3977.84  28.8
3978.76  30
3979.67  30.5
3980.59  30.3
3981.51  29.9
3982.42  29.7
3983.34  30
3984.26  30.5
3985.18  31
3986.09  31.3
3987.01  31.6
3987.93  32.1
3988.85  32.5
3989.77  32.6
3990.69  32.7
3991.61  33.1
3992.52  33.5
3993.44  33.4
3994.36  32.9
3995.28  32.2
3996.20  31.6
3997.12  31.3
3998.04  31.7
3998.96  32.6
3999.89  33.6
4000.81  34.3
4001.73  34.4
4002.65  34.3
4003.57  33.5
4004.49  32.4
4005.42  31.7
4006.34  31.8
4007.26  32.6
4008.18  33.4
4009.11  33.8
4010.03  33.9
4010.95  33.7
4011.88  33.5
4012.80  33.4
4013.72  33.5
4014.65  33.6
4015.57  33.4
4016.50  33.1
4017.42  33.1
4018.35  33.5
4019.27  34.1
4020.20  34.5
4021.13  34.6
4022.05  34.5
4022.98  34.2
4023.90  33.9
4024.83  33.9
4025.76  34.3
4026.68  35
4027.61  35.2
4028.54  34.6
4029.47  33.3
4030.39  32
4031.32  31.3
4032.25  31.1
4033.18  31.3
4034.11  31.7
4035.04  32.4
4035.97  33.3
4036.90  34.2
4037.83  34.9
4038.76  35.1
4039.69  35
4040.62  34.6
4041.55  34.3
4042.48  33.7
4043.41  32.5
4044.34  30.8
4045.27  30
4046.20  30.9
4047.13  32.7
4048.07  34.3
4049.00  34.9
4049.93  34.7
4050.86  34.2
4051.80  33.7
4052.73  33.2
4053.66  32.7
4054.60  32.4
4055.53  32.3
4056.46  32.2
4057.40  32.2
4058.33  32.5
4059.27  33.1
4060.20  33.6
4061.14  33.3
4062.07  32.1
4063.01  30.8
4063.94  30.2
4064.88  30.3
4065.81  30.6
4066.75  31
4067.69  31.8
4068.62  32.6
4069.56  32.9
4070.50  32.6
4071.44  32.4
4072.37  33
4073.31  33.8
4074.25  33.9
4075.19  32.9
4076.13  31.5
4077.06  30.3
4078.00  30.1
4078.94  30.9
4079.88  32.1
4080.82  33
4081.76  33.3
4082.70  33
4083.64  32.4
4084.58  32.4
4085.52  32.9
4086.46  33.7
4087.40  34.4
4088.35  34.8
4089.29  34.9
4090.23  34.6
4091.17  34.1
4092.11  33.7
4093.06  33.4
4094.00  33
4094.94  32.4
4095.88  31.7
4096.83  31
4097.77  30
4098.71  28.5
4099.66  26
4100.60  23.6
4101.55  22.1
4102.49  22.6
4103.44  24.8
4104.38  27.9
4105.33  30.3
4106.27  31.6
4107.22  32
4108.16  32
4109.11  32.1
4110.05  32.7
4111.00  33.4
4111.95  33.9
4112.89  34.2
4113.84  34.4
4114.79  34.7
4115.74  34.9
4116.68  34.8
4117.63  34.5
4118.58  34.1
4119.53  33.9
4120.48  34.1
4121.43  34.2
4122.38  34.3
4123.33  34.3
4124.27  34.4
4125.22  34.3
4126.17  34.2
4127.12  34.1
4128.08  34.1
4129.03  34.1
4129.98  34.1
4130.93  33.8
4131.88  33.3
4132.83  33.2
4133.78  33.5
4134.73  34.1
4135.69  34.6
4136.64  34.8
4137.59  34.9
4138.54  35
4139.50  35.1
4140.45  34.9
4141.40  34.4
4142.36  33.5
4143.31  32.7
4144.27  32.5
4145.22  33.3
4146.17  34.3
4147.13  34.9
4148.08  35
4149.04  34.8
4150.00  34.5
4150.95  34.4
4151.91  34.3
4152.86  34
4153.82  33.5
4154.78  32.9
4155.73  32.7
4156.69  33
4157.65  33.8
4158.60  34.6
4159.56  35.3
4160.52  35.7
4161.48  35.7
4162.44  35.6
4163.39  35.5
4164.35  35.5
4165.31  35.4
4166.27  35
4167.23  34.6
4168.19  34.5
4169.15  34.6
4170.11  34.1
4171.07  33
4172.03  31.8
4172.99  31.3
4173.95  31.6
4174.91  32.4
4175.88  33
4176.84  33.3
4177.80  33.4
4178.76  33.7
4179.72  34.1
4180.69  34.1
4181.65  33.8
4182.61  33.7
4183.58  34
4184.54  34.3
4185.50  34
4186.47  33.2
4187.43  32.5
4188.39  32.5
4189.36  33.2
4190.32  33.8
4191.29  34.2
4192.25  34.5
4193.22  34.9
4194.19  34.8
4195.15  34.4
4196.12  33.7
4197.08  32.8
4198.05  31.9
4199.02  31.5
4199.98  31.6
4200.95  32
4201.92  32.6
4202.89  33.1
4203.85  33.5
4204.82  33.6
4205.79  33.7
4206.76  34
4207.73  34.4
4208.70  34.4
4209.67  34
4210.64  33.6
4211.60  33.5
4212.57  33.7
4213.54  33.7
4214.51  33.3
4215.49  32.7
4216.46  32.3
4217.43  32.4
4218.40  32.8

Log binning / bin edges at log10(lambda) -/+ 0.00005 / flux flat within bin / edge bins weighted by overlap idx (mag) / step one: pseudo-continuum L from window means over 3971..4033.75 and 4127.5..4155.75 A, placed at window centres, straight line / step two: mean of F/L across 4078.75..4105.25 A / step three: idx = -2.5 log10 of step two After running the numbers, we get 0.075 mag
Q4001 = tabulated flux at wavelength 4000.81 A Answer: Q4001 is 34.3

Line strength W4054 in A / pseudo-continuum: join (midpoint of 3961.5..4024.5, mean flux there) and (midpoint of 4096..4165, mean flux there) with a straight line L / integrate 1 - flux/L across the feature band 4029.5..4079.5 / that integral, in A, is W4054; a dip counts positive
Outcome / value -3.1 A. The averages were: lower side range 28.7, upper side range 33.1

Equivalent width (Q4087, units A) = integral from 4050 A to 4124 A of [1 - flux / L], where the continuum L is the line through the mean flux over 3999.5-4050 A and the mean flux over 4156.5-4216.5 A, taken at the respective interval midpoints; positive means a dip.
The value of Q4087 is 3.0 A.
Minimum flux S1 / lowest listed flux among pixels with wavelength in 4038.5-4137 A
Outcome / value 22.1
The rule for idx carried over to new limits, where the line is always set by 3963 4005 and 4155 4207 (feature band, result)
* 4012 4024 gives -0.21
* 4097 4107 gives 0.15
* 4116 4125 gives -0.09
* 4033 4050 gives -0.16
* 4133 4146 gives -0.06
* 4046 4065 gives -0.12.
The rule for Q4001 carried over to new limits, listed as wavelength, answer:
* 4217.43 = 32.4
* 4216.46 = 32.3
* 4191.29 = 34.2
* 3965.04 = 16.4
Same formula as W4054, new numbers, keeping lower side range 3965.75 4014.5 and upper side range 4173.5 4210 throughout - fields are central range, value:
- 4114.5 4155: -2.7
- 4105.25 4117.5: -0.7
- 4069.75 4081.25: -0.6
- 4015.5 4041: -3.7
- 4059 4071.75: -0.7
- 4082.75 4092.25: -0.9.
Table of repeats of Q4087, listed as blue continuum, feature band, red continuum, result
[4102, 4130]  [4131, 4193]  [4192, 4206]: -1.8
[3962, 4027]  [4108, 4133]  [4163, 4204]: -1.5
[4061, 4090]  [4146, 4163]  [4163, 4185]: -0.5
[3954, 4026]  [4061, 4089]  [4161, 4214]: -1.3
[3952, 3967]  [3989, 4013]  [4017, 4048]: -2.9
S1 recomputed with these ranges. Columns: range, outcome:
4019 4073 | 30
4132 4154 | 32.5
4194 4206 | 31.5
